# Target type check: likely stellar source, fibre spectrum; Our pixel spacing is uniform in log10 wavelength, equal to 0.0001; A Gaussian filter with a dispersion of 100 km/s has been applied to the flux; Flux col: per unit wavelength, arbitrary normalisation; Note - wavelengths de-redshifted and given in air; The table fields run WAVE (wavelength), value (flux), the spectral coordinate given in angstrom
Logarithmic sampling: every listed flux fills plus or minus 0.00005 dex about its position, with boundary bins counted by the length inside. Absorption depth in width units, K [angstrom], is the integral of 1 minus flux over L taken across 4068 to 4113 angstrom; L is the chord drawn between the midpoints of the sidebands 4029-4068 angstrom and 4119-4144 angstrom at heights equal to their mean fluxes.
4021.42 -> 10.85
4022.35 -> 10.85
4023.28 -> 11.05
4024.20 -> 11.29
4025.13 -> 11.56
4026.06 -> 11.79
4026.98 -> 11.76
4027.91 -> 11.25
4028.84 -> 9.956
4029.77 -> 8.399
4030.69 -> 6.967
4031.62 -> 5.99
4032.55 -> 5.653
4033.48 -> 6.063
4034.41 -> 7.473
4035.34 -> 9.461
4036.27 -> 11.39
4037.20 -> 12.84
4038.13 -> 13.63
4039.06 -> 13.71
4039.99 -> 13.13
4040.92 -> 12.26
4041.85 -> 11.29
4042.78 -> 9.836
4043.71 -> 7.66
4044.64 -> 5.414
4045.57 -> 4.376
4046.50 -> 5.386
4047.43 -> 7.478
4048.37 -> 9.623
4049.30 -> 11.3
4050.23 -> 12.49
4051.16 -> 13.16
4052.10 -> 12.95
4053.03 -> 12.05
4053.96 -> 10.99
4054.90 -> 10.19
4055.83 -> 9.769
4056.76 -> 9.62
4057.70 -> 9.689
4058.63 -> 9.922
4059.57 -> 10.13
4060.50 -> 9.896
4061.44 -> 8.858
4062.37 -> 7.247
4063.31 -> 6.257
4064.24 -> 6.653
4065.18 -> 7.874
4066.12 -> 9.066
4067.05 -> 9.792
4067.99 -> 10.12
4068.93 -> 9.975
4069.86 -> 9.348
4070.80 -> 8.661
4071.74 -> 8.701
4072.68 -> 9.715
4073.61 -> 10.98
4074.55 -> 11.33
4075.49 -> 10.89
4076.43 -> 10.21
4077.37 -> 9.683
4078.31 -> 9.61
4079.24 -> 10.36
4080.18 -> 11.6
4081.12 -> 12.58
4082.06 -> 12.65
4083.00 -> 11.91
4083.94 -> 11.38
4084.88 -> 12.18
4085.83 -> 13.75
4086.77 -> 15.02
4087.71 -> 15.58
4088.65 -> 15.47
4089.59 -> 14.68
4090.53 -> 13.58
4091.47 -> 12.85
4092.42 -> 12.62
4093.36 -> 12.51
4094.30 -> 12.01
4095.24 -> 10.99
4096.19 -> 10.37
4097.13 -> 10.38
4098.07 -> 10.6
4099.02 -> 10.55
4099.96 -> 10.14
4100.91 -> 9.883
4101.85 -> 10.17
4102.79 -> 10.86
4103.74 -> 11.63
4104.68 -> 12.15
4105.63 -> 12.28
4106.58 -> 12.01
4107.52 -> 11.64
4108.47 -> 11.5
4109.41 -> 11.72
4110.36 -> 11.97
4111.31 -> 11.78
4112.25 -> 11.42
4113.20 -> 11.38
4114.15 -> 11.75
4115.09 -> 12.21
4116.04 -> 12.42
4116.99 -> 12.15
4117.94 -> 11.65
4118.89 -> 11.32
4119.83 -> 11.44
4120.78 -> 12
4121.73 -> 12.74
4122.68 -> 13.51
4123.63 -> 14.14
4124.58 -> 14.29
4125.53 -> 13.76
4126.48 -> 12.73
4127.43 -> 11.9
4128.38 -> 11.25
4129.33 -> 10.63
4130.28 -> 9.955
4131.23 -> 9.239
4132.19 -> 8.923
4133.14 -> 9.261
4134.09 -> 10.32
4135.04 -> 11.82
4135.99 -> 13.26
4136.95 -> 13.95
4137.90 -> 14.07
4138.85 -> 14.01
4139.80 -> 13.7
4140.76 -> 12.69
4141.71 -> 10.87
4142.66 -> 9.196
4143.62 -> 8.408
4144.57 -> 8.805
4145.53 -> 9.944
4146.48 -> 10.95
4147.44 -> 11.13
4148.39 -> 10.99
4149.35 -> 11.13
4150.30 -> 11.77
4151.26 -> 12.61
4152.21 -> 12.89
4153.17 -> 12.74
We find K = -3.6 angstrom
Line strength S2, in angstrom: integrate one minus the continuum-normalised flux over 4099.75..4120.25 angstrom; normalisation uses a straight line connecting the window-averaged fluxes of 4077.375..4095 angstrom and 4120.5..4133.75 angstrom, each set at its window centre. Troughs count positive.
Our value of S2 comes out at 1.0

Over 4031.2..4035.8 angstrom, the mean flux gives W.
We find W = 6.93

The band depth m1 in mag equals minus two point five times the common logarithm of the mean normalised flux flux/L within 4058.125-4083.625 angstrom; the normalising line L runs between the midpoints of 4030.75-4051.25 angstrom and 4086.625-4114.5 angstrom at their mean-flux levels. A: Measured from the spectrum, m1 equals 0.097 mag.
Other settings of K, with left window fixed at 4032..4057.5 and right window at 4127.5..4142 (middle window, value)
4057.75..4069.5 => 1.7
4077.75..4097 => -3.2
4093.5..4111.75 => -0.3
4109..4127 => -1.6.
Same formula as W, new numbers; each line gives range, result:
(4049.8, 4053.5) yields 12.7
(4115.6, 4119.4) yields 11.9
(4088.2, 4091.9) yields 14.2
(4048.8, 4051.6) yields 12.3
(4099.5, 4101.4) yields 10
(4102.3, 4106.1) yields 11.7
